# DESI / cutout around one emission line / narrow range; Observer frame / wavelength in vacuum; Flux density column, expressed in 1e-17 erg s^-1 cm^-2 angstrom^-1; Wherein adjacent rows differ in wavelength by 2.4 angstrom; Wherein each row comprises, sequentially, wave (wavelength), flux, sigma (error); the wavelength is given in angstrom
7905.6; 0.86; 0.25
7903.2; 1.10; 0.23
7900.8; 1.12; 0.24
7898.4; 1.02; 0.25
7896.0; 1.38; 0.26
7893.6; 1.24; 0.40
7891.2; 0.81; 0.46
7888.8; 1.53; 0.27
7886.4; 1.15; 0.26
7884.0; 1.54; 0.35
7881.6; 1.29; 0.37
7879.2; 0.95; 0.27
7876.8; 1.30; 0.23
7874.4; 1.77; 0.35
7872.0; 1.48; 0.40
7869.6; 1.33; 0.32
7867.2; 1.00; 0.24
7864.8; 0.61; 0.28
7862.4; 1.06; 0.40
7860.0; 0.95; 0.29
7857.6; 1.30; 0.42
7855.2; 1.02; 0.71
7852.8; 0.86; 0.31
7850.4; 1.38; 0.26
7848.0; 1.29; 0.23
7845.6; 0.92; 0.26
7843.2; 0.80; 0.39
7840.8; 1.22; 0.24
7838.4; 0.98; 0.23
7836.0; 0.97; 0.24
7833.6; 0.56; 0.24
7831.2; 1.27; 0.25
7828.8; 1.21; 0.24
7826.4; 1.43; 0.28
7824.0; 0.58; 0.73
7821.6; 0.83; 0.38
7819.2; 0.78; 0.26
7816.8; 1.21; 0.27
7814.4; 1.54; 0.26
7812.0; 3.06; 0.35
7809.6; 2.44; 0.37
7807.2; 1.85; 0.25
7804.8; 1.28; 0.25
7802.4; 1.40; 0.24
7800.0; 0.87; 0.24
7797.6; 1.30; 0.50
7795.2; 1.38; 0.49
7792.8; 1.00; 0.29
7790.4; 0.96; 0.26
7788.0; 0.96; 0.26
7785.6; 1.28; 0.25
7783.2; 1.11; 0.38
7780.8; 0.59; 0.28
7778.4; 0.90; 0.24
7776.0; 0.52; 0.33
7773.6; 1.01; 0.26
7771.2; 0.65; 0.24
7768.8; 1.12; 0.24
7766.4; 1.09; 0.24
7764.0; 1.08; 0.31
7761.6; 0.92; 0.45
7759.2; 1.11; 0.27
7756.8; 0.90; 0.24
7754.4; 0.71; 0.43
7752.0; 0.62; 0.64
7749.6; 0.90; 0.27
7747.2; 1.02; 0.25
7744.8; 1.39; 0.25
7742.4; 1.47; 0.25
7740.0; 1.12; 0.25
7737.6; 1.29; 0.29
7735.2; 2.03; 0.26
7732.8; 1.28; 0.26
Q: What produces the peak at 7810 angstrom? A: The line [O III]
